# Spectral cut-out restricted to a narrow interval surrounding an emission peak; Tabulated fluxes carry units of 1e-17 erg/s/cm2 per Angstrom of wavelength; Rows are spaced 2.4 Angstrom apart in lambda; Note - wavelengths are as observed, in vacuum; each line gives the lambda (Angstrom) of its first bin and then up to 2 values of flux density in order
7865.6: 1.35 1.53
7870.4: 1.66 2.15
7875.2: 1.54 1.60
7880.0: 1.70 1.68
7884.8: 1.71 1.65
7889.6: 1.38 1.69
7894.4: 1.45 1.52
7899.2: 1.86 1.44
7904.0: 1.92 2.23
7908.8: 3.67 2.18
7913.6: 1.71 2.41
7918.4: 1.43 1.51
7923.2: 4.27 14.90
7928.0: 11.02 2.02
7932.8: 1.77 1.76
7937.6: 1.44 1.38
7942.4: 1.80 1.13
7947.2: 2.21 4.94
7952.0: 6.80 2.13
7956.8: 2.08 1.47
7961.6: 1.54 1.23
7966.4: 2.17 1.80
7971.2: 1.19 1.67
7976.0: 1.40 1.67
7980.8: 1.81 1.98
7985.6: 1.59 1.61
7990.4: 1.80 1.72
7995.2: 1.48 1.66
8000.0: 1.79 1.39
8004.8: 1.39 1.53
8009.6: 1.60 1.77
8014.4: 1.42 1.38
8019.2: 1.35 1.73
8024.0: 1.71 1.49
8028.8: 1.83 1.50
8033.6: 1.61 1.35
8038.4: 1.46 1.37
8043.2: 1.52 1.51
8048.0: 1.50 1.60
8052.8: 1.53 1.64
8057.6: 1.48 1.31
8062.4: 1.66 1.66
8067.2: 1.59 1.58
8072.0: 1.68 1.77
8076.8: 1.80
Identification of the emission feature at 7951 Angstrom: [N II]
